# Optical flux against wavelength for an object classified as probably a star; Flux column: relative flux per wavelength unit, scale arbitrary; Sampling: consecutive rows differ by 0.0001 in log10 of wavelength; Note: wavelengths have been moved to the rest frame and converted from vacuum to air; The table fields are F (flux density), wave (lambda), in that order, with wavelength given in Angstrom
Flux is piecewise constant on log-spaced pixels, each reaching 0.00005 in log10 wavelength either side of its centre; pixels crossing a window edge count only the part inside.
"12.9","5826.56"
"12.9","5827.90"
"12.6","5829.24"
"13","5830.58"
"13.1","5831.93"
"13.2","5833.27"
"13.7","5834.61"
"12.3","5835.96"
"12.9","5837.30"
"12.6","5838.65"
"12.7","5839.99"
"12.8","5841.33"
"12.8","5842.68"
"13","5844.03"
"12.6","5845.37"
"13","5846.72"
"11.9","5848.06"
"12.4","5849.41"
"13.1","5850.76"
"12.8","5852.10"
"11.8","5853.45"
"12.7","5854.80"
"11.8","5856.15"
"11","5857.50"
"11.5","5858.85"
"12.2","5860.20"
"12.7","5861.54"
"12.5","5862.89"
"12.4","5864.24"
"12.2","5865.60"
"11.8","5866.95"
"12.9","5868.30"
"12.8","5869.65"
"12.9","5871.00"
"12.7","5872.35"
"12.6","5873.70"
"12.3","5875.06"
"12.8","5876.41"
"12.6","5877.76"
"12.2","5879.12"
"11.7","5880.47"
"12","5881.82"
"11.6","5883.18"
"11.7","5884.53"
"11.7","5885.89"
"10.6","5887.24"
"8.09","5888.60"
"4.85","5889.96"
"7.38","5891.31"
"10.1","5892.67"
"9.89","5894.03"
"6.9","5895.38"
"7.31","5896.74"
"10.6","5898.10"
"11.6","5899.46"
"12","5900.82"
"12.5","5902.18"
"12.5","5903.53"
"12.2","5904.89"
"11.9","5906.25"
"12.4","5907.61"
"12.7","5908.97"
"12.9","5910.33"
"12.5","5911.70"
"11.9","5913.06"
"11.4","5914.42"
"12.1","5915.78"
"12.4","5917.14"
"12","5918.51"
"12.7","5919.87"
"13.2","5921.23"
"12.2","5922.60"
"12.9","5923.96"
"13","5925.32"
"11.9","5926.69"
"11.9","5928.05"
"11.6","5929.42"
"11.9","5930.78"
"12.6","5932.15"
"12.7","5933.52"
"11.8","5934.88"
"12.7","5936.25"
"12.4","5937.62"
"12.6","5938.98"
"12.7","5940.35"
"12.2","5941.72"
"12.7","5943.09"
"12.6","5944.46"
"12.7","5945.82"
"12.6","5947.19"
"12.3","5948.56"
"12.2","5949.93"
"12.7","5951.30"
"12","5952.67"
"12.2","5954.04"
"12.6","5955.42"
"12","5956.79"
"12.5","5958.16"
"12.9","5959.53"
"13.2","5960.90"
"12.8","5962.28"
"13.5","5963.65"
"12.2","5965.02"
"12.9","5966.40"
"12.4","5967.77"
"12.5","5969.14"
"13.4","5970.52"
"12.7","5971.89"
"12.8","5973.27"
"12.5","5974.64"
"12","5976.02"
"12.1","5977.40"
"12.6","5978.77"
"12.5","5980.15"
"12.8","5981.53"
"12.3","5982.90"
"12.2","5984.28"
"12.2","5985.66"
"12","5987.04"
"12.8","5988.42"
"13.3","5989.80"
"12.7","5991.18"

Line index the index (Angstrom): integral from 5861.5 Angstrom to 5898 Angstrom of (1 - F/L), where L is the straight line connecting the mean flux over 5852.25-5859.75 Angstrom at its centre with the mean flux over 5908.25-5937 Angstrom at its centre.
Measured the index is 2.9 Angstrom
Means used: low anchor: 11.8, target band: 11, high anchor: 12.3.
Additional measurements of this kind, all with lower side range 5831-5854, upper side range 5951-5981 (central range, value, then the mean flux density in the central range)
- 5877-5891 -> 2.3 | 10.6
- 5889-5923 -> 4.2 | 11.1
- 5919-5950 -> 0.5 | 12.4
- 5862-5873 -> 0.2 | 12.5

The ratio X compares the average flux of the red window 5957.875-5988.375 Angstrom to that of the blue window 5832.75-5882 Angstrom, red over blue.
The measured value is 1.0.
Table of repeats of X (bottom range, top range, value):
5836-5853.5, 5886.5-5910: 0.81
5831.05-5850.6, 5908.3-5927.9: 0.97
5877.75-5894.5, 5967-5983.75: 1.22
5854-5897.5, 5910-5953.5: 1.10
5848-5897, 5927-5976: 1.10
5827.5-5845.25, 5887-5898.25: 0.64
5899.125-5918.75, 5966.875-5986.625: 1.02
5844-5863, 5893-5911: 0.91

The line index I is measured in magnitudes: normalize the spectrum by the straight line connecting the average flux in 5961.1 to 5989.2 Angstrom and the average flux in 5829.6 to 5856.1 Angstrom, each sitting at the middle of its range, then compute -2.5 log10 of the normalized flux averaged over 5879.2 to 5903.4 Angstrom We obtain 0.24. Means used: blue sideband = 12.7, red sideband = 12.6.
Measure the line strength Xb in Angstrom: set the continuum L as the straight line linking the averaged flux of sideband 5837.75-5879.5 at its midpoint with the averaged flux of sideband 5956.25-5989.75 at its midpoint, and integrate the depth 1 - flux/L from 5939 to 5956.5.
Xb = 0.2 Angstrom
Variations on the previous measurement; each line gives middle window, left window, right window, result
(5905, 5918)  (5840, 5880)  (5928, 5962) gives 0.2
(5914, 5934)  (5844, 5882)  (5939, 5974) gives 0.4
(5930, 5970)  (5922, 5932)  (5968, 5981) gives -0.4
